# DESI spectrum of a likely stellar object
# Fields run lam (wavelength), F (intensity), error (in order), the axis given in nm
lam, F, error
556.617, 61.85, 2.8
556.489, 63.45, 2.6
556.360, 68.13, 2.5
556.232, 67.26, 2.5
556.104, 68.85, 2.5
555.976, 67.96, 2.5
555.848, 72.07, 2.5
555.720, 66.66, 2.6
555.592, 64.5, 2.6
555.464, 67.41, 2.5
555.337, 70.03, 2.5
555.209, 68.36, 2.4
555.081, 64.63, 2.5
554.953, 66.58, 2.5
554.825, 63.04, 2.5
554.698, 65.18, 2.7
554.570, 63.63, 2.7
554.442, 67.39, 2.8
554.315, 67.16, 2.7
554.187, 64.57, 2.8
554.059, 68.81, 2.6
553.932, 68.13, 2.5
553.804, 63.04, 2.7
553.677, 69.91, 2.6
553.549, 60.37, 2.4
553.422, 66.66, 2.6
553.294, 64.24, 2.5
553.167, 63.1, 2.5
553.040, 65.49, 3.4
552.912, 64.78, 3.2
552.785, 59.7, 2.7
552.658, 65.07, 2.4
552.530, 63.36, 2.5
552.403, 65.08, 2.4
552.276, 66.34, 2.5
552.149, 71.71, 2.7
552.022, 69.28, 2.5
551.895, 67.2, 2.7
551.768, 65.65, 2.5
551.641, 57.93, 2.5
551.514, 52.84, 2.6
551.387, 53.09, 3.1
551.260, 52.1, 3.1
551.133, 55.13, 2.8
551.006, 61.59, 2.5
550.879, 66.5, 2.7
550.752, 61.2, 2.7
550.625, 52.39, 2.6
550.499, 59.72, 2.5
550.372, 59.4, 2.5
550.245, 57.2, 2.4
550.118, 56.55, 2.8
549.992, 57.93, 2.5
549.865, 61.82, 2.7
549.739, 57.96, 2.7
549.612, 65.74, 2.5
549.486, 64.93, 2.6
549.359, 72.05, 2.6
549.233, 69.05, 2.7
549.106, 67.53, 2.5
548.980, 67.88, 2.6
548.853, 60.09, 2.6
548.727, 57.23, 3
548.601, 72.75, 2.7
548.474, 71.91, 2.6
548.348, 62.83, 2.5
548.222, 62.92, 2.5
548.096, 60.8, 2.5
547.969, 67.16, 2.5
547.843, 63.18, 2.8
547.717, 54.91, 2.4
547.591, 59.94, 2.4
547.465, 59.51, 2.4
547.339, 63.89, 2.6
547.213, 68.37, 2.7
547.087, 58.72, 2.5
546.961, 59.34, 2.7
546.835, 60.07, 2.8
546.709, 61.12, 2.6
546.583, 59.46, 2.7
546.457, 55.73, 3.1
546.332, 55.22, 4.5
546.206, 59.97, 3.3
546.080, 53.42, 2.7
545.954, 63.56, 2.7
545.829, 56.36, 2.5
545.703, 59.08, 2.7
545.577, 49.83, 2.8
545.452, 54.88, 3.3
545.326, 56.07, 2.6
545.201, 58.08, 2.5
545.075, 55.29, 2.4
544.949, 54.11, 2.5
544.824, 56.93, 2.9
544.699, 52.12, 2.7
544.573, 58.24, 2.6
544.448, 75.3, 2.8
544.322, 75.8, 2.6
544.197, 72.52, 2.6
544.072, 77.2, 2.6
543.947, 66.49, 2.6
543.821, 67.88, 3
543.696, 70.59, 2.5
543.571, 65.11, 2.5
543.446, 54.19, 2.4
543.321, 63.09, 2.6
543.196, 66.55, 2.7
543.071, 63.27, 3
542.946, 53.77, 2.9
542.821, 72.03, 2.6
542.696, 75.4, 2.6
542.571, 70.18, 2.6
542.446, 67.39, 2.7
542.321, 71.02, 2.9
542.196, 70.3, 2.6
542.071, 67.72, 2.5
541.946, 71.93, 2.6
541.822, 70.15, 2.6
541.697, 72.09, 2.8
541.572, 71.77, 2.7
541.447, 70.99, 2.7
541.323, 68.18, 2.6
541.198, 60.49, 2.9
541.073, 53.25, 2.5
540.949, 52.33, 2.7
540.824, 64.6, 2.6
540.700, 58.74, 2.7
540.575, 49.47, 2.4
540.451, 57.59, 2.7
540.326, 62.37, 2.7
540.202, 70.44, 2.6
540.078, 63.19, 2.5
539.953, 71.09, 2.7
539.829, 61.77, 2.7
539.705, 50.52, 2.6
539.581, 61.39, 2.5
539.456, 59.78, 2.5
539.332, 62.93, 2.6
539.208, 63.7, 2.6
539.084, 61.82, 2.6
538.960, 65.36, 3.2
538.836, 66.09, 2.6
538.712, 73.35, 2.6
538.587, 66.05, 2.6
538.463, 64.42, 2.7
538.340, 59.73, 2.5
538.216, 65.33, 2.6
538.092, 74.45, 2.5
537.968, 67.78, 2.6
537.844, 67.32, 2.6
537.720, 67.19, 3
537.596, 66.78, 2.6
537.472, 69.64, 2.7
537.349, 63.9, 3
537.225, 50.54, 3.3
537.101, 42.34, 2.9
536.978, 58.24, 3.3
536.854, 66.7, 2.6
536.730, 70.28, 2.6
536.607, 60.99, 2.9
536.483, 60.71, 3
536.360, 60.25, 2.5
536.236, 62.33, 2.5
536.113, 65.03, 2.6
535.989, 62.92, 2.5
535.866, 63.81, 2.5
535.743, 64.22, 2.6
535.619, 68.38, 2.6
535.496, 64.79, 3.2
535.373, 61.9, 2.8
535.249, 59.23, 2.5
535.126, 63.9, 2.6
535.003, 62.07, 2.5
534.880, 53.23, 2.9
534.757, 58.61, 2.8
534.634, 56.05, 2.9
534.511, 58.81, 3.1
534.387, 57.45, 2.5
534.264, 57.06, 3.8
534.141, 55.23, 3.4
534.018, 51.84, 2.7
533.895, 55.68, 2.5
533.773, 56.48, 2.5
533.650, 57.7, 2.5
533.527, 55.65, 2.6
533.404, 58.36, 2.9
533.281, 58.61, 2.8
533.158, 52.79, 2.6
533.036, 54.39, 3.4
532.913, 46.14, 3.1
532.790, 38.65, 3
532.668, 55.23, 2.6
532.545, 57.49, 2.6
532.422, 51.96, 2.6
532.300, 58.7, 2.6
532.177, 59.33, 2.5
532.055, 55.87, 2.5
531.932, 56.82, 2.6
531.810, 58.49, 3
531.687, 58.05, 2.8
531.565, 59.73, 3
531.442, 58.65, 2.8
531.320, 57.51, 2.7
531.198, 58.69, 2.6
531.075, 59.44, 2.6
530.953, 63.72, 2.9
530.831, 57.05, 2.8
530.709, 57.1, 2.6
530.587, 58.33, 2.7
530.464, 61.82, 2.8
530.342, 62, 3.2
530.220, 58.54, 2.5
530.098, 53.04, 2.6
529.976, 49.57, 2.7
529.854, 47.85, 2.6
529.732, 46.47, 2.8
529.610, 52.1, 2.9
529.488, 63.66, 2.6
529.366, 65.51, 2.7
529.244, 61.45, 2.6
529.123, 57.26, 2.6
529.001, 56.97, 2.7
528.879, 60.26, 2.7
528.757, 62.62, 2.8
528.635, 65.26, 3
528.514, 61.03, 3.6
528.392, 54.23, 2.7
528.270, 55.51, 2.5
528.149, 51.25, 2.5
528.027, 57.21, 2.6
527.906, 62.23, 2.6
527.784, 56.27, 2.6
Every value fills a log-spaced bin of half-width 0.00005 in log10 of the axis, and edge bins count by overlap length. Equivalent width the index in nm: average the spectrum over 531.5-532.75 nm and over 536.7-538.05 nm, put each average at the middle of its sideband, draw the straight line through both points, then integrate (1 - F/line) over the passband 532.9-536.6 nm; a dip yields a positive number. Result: 0.05 nm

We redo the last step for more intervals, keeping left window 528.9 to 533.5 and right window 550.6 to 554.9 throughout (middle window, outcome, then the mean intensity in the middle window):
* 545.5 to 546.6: 0.08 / 56.9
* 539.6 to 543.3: -0.31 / 64.7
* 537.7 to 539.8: -0.20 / 64.4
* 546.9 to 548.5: -0.02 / 62.4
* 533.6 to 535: 0.02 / 56.4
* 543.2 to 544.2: -0.10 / 66.8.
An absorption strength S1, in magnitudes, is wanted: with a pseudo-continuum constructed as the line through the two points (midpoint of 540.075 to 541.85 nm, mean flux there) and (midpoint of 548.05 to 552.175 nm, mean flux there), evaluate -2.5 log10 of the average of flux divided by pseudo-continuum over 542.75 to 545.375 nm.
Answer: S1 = -0.017 mag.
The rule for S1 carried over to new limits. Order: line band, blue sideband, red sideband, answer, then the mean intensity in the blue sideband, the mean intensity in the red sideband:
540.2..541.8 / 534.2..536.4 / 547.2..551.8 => -0.019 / 61.1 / 61.6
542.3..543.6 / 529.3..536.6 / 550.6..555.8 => -0.080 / 57.7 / 64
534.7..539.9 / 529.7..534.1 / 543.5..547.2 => -0.089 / 55.8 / 61.1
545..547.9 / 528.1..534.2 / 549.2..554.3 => 0.048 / 56.6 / 62.7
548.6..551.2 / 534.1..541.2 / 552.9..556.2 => 0.055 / 61.9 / 66.3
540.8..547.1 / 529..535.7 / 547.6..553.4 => -0.045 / 57.1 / 62.6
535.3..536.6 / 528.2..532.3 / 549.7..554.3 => -0.074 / 58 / 62.2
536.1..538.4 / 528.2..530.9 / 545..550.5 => -0.073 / 57.6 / 60.9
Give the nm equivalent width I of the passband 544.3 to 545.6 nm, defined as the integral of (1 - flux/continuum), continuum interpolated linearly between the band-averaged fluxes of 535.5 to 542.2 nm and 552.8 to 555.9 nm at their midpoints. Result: 0.12 nm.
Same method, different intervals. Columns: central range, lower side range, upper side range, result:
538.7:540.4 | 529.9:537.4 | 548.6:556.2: -0.10 nm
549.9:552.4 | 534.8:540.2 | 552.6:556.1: 0.19 nm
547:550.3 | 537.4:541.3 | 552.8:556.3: 0.10 nm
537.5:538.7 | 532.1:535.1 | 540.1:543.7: -0.13 nm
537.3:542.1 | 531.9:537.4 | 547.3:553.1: -0.41 nm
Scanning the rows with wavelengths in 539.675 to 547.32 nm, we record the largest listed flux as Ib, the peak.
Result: 77.2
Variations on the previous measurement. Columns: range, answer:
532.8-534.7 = 58.81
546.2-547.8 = 68.37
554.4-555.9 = 72.07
